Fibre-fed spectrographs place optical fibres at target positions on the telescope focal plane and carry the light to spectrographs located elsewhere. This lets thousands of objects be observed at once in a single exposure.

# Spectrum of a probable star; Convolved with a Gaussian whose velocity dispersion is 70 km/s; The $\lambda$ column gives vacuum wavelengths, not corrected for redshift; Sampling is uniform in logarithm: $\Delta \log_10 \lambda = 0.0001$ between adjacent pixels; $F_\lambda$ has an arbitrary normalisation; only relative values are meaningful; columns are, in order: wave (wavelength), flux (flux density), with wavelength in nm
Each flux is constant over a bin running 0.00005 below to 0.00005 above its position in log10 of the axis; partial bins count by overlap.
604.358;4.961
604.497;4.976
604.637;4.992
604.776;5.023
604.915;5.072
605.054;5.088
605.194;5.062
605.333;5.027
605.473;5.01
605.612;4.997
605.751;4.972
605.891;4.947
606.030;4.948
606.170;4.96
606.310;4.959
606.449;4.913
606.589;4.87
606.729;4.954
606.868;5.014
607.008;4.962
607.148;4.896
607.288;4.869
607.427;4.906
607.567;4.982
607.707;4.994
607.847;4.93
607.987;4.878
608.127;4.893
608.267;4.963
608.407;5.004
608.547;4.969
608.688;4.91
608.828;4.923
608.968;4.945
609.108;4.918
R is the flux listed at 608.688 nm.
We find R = 4.91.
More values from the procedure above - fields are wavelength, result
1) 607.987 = 4.878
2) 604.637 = 4.992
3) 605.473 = 5.01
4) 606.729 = 4.954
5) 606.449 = 4.913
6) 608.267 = 4.963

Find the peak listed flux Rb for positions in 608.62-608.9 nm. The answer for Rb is 4.923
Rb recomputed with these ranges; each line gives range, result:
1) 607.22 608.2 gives 4.994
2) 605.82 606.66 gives 4.96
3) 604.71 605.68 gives 5.088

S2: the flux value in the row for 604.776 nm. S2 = 5.023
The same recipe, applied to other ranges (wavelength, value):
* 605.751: 4.972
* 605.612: 4.997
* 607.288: 4.869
